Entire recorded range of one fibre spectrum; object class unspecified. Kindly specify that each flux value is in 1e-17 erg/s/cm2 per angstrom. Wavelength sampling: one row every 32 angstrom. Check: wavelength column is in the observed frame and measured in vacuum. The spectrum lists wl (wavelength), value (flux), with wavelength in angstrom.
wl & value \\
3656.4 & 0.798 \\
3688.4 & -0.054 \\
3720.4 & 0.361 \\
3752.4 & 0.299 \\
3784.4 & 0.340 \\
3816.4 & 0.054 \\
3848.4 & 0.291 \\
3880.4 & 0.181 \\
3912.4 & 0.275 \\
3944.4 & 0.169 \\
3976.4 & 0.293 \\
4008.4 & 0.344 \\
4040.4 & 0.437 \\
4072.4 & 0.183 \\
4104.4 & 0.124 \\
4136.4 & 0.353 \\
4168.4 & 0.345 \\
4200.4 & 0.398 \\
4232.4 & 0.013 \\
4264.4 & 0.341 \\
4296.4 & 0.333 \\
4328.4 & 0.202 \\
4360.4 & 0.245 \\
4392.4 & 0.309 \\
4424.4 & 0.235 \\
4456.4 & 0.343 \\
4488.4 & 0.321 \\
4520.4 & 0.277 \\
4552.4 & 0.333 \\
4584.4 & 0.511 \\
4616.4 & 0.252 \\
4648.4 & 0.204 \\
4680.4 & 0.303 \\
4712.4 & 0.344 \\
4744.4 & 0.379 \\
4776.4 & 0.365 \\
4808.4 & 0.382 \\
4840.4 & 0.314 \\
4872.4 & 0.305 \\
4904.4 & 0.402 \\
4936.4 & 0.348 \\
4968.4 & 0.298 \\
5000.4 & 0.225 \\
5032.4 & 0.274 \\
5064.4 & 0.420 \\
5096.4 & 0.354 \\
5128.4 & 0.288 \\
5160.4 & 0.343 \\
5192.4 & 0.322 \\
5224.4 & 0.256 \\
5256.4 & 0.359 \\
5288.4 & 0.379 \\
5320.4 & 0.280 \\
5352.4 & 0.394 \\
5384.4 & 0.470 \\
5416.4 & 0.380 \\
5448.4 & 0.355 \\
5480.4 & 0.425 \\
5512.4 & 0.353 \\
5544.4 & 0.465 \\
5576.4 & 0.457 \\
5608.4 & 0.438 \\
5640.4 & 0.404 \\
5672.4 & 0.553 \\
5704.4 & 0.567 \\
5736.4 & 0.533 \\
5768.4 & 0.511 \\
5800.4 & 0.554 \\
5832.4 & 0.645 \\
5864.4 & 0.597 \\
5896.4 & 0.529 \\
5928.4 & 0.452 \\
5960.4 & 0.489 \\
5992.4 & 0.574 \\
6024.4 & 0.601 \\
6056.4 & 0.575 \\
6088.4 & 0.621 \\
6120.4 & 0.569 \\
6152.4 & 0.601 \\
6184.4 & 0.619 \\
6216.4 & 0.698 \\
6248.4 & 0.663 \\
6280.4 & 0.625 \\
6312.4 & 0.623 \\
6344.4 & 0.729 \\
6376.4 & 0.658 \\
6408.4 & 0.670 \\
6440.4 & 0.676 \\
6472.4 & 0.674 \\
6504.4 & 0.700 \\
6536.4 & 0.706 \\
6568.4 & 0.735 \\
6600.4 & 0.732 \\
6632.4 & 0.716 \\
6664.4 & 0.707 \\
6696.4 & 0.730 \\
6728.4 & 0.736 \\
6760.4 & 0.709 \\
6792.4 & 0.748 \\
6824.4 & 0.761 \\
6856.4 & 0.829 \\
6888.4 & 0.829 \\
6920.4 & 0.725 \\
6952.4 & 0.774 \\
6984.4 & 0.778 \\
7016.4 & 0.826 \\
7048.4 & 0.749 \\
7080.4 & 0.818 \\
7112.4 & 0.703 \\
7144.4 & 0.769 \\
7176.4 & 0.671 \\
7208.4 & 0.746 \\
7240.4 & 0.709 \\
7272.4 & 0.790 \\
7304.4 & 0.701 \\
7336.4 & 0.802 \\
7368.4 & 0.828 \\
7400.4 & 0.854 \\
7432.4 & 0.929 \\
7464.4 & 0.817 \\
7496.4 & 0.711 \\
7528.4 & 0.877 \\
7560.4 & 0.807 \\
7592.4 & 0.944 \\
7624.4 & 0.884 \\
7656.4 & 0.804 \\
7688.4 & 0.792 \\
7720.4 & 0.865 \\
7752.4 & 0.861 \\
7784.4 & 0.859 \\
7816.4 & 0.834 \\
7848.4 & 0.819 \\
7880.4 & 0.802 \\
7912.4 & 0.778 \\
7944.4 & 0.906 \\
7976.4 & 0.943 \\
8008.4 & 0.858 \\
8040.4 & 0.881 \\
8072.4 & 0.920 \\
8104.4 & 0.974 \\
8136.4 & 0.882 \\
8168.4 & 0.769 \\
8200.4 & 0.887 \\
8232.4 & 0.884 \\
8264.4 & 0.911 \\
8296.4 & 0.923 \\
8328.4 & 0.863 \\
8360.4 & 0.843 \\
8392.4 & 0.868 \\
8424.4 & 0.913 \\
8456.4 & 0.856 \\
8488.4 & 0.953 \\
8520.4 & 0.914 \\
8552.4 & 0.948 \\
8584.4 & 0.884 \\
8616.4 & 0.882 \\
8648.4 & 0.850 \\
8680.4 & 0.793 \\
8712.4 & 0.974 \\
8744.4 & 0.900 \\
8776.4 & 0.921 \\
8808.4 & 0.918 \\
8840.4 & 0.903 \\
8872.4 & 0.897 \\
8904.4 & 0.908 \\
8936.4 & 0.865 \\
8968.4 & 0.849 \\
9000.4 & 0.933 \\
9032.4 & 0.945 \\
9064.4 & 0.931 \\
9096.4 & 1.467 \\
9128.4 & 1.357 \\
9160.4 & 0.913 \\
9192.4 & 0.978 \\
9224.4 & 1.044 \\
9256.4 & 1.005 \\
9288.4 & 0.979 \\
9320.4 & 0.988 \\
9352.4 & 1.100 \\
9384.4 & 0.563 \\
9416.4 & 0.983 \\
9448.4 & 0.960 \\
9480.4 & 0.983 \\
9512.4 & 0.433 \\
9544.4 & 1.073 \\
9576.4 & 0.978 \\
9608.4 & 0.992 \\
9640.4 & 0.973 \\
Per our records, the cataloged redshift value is 0.387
